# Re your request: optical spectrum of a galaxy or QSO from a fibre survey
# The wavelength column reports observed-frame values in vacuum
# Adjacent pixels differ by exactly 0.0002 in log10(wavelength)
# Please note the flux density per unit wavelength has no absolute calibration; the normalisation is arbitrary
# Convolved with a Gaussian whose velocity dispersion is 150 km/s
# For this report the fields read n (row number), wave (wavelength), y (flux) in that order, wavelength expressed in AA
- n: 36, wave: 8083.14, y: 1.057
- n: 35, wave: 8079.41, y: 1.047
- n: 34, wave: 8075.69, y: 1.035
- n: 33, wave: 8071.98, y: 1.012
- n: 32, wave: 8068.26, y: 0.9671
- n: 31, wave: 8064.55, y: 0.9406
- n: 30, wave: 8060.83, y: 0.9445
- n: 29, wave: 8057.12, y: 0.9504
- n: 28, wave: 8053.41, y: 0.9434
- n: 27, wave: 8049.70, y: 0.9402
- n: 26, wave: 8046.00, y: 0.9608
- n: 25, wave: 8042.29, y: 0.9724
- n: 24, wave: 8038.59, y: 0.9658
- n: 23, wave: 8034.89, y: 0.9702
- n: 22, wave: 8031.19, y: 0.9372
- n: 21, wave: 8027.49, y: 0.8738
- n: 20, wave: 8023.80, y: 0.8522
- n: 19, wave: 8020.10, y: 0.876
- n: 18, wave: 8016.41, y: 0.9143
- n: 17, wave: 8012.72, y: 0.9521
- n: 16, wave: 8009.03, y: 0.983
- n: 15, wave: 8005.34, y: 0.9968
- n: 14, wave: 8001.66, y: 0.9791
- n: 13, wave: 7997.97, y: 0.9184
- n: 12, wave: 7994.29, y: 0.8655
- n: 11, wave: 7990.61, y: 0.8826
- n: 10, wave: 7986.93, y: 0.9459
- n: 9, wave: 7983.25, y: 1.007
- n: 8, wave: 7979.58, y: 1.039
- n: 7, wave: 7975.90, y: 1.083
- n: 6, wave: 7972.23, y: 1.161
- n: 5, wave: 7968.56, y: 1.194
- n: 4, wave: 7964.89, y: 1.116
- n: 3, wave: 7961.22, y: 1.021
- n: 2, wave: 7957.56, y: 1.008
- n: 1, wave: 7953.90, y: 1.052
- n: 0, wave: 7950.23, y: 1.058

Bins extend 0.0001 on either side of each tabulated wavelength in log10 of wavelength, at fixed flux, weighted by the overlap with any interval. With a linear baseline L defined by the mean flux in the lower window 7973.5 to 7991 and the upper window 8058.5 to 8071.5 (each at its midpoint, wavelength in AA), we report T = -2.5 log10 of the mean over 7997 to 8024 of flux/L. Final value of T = 0.06 mag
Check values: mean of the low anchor 1.01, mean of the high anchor 0.957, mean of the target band 0.939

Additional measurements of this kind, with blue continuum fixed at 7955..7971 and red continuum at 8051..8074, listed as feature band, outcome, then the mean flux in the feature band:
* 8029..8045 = 0.04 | 0.959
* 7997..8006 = 0.08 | 0.965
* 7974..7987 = 0.04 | 1.03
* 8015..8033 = 0.14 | 0.89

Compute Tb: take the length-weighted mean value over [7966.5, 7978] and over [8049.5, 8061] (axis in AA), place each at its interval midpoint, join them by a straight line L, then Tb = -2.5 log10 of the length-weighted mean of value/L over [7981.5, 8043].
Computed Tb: 0.12 mag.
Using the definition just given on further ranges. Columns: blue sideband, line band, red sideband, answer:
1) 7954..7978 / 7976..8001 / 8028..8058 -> 0.11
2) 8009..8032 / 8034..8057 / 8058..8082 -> -0.01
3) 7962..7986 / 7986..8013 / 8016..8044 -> 0.08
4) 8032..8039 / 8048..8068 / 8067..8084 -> 0.06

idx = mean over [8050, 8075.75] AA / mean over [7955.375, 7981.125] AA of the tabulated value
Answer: 0.9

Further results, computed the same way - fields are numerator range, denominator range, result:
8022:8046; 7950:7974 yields 0.86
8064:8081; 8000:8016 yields 1.03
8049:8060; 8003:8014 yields 0.97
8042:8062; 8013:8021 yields 1.05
